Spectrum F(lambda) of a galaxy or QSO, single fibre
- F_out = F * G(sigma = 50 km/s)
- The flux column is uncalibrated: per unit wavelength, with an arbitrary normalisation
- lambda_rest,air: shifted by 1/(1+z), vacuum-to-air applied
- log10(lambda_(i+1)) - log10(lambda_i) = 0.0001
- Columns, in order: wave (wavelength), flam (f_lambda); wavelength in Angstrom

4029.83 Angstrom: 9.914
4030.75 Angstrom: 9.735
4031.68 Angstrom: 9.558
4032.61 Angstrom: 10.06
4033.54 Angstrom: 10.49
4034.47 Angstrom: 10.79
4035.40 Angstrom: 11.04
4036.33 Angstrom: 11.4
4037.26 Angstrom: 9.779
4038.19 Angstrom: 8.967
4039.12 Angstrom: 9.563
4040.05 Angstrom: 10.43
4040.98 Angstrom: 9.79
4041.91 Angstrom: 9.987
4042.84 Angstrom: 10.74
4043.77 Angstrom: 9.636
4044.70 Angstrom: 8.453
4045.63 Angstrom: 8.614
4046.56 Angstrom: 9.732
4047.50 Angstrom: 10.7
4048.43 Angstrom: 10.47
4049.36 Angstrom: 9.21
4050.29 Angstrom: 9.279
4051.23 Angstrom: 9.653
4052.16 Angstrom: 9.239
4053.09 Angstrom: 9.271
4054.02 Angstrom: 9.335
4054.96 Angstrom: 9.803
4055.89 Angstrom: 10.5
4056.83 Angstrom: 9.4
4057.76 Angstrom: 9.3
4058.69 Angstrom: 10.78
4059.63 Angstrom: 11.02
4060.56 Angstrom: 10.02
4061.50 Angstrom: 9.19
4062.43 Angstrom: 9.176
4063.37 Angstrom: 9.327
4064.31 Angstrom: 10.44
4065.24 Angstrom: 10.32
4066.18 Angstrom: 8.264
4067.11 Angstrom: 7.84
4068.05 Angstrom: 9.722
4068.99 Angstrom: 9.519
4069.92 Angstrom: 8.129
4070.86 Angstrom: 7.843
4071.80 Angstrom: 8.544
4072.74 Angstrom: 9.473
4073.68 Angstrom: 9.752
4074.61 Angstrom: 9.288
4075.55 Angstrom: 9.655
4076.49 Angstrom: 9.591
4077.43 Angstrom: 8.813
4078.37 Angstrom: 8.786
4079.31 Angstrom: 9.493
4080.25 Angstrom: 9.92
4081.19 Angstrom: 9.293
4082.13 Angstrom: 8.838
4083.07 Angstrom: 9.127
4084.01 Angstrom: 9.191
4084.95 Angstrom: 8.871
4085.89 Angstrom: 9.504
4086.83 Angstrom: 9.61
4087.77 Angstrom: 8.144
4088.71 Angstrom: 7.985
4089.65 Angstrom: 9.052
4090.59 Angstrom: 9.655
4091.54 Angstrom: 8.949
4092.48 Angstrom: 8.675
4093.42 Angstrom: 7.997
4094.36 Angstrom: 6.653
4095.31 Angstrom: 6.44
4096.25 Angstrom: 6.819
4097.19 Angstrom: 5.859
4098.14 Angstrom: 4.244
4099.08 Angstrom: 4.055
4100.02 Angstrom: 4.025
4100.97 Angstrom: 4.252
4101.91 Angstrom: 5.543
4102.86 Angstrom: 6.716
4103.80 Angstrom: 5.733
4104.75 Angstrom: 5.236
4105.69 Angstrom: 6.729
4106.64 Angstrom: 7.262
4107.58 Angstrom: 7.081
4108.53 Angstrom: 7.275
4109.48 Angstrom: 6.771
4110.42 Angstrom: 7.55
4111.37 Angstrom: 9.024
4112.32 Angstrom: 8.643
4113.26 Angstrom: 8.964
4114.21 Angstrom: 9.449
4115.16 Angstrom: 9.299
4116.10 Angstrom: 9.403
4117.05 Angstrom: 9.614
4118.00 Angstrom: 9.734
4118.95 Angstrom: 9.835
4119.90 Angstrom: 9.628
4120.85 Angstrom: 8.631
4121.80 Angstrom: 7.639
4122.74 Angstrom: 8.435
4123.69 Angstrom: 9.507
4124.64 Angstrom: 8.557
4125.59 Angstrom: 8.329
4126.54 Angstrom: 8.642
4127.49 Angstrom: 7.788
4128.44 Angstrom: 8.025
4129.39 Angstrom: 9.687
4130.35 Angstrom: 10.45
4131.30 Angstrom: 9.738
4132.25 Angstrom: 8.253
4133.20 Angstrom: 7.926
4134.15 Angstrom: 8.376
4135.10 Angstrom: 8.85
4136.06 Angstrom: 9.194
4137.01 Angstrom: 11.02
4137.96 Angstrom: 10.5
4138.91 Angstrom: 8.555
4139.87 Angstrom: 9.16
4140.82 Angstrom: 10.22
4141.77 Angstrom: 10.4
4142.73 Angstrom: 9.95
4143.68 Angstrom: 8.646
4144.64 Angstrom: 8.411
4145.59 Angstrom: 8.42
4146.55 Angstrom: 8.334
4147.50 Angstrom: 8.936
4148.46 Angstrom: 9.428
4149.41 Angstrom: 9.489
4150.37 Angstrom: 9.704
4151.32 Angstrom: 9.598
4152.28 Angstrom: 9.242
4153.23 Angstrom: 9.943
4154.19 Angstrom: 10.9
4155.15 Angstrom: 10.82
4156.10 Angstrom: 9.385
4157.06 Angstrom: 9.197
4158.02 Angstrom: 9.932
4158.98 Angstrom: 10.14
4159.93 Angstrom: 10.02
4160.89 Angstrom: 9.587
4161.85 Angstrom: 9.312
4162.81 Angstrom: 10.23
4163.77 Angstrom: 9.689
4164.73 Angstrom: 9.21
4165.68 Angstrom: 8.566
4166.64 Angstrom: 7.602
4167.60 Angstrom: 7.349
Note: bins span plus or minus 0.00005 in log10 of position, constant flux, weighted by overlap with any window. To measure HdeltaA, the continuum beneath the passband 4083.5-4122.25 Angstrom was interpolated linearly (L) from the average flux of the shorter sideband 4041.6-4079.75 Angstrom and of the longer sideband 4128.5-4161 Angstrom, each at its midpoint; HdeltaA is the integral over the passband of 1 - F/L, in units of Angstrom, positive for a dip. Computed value 7.2 Angstrom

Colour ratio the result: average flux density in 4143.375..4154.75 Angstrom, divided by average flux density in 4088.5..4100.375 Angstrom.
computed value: 1.33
